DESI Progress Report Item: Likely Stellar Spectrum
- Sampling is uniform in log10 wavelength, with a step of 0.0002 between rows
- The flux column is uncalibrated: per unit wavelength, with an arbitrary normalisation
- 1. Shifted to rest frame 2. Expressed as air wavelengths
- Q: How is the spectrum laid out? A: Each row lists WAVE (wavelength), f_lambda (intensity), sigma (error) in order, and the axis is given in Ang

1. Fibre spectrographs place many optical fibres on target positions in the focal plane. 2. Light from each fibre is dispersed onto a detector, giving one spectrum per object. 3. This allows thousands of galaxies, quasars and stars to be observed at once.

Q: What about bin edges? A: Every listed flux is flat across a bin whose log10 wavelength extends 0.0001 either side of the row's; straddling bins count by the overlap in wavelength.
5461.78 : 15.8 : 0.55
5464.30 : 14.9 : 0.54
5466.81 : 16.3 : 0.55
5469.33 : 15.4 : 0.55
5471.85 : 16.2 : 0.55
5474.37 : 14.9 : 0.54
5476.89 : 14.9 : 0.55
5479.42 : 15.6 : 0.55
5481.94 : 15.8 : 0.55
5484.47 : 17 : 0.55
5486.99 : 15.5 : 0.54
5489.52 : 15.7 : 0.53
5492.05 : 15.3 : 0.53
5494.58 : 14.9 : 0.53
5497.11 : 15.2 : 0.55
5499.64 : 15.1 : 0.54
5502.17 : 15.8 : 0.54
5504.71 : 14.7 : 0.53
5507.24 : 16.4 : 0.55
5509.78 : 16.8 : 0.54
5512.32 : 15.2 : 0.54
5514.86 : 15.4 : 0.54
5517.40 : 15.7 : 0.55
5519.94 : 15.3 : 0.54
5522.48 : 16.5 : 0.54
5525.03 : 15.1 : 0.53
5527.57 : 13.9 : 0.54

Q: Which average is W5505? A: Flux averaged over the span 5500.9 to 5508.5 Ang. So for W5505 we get 15.6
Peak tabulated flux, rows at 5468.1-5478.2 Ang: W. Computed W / 16.2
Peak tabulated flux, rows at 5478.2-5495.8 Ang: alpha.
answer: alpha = 17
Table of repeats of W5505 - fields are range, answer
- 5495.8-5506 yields 15.2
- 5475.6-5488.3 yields 15.8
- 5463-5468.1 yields 15.6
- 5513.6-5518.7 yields 15.6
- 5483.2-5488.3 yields 16.2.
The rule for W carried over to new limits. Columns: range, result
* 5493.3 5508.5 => 16.4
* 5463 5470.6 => 16.3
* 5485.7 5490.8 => 15.7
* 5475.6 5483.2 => 15.8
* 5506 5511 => 16.8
